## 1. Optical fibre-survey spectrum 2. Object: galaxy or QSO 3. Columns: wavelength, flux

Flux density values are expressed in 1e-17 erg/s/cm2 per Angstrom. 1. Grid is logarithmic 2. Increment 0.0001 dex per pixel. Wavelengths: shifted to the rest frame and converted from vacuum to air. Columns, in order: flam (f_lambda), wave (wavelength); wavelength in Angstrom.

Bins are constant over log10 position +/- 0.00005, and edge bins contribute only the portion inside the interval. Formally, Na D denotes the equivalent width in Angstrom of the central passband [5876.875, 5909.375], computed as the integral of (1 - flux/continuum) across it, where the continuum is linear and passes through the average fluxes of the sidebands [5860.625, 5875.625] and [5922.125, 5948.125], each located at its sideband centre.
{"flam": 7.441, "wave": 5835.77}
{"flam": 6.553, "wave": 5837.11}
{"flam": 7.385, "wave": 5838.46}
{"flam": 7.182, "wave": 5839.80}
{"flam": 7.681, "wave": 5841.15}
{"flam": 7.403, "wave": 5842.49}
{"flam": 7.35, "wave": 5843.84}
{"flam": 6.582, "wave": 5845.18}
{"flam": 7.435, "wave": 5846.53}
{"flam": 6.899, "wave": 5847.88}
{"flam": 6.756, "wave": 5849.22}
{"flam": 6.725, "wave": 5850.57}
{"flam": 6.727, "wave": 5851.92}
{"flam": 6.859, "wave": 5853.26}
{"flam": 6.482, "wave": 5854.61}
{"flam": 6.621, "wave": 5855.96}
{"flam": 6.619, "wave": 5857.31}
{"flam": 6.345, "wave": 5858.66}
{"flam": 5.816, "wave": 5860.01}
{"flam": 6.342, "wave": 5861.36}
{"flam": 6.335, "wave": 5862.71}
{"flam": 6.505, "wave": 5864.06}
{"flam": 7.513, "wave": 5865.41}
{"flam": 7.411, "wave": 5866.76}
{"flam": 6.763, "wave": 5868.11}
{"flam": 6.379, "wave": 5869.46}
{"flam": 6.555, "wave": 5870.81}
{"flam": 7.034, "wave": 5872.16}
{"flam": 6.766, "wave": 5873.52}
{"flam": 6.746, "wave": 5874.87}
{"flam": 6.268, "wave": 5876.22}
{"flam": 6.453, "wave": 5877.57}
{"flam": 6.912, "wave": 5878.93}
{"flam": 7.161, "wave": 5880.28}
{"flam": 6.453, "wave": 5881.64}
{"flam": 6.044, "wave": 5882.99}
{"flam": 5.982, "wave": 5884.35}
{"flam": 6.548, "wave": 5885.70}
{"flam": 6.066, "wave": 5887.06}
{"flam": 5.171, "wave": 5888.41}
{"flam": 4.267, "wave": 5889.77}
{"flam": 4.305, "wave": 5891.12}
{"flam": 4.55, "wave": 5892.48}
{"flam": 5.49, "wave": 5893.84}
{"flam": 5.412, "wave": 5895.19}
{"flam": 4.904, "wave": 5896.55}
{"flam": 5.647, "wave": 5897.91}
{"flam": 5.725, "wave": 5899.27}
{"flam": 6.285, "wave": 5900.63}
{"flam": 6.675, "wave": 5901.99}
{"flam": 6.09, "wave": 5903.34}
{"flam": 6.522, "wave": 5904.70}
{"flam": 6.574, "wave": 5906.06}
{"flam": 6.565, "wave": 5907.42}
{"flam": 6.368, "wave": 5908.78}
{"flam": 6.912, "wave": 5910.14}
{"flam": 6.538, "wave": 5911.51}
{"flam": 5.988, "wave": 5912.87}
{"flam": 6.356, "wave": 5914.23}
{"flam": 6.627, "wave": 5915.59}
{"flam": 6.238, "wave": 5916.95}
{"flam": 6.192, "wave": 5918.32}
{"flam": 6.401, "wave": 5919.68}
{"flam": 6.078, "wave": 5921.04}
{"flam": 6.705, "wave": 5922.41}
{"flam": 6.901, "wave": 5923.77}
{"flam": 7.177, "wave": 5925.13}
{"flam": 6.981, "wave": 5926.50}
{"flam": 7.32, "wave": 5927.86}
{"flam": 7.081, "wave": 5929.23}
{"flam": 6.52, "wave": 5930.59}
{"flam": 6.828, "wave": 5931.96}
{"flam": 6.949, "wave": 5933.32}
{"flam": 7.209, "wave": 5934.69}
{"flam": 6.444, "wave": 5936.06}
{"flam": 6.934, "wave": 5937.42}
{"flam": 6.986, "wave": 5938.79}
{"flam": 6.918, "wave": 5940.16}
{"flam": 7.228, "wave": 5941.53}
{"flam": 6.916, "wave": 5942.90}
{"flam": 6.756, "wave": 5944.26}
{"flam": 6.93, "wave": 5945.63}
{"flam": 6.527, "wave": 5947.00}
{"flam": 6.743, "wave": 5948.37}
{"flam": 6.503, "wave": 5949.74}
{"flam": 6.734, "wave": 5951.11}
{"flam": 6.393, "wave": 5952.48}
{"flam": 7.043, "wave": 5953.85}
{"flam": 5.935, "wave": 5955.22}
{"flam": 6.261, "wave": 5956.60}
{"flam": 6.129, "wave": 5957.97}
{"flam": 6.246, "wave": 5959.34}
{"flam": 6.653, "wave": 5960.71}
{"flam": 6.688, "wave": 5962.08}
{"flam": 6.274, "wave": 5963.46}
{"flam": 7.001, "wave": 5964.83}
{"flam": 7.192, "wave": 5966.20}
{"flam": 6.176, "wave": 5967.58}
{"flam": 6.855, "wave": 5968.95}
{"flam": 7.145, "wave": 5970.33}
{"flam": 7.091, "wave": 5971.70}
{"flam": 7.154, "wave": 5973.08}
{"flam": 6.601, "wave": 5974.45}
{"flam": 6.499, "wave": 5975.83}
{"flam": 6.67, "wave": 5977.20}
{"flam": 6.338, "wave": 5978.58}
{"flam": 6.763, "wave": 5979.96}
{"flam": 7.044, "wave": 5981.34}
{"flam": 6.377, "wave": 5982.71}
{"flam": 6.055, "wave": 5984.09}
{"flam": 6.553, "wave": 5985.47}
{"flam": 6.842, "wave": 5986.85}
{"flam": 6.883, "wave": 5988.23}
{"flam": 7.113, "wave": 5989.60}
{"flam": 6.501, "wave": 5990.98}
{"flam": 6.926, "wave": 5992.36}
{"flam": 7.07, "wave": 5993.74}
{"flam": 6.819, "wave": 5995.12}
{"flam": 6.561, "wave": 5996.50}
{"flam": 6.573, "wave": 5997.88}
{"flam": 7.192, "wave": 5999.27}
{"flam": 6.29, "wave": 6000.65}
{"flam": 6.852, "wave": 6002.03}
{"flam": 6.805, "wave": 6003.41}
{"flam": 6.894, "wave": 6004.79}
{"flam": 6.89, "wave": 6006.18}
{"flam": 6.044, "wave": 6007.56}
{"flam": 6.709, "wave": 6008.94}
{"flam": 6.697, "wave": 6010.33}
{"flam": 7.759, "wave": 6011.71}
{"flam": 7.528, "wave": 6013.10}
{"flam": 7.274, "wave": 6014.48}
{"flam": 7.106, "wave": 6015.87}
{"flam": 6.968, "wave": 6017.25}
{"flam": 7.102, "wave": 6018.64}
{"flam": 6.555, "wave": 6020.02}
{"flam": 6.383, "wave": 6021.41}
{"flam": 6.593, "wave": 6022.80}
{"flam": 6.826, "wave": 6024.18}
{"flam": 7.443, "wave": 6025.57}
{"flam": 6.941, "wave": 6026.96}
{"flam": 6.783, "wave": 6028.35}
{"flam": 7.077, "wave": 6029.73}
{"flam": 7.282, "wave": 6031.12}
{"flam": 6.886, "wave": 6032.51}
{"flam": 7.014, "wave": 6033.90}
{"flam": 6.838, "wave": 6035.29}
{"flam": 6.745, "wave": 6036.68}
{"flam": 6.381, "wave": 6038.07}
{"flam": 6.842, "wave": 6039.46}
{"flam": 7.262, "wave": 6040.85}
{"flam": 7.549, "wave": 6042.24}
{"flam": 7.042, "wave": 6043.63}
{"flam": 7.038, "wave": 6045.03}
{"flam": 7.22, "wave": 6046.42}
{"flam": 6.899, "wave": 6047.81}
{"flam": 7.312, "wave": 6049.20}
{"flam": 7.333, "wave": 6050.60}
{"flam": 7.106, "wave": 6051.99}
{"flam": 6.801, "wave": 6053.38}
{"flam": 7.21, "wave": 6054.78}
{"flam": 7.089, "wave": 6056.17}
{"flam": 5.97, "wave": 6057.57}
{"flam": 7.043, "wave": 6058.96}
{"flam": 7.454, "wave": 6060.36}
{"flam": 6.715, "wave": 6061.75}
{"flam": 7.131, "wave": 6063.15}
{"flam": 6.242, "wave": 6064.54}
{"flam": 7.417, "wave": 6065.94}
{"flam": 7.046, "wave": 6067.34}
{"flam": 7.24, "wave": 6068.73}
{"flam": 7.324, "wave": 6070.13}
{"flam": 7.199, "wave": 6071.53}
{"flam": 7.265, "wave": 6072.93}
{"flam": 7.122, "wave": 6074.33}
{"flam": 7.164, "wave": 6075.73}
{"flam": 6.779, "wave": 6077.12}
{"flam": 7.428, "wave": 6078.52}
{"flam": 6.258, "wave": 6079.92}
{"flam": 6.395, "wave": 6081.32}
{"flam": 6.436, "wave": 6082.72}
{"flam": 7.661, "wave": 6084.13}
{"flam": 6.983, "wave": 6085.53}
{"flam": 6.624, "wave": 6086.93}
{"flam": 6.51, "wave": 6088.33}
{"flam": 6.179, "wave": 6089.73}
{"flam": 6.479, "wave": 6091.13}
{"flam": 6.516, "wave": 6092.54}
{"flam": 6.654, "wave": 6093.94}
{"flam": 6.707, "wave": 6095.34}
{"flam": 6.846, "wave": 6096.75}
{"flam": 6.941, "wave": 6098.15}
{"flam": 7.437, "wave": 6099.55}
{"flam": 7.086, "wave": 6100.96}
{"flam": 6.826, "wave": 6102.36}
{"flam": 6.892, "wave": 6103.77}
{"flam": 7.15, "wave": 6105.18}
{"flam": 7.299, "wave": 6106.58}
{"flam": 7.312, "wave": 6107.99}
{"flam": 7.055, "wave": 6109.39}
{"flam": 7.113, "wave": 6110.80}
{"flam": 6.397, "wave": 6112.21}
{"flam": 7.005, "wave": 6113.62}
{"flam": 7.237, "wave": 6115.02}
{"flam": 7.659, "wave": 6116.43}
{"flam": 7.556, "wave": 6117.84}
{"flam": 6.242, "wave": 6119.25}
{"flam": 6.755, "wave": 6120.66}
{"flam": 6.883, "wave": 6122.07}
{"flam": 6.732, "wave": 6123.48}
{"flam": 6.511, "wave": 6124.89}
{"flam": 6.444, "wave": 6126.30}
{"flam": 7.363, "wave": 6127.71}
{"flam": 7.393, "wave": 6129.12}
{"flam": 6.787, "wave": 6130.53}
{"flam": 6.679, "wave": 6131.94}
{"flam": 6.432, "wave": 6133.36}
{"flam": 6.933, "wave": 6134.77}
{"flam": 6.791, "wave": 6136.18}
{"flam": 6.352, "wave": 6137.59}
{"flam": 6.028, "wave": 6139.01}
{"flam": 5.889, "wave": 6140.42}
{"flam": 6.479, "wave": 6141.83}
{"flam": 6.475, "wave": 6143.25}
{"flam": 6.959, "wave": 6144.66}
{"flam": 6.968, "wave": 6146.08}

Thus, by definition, 4.2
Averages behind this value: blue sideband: 6.75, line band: 5.92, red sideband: 6.91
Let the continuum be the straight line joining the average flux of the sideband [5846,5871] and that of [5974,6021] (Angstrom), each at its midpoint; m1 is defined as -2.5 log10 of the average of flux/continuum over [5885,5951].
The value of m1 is 0.06 mag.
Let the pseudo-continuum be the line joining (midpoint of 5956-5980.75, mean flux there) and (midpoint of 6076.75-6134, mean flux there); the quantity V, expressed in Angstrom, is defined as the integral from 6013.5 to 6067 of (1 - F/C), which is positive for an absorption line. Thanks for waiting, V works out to -1.6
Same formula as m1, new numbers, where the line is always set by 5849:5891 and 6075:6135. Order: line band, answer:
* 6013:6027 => -0.04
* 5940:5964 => 0.00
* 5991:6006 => -0.02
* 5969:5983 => -0.02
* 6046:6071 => -0.04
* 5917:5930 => -0.03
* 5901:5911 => 0.00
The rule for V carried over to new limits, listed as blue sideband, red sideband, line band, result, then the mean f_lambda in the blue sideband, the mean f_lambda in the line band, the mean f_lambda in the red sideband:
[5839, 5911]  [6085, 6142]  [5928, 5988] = -1.5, 6.4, 6.71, 6.81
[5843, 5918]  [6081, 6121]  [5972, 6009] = -0.5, 6.34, 6.71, 6.9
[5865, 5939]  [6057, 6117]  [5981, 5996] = -0.2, 6.37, 6.74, 6.94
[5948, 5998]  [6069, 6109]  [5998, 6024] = -0.5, 6.66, 6.86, 6.91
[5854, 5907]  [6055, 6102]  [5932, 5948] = -1.2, 6.2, 6.89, 6.89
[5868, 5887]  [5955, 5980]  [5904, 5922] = 0.4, 6.55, 6.41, 6.62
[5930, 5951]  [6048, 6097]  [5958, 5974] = 0.2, 6.82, 6.74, 6.9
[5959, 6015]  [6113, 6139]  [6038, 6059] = -0.7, 6.77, 7.02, 6.85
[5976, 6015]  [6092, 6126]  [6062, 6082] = -0.3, 6.78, 7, 6.95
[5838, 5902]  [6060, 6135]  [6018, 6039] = -0.3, 6.4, 6.86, 6.92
